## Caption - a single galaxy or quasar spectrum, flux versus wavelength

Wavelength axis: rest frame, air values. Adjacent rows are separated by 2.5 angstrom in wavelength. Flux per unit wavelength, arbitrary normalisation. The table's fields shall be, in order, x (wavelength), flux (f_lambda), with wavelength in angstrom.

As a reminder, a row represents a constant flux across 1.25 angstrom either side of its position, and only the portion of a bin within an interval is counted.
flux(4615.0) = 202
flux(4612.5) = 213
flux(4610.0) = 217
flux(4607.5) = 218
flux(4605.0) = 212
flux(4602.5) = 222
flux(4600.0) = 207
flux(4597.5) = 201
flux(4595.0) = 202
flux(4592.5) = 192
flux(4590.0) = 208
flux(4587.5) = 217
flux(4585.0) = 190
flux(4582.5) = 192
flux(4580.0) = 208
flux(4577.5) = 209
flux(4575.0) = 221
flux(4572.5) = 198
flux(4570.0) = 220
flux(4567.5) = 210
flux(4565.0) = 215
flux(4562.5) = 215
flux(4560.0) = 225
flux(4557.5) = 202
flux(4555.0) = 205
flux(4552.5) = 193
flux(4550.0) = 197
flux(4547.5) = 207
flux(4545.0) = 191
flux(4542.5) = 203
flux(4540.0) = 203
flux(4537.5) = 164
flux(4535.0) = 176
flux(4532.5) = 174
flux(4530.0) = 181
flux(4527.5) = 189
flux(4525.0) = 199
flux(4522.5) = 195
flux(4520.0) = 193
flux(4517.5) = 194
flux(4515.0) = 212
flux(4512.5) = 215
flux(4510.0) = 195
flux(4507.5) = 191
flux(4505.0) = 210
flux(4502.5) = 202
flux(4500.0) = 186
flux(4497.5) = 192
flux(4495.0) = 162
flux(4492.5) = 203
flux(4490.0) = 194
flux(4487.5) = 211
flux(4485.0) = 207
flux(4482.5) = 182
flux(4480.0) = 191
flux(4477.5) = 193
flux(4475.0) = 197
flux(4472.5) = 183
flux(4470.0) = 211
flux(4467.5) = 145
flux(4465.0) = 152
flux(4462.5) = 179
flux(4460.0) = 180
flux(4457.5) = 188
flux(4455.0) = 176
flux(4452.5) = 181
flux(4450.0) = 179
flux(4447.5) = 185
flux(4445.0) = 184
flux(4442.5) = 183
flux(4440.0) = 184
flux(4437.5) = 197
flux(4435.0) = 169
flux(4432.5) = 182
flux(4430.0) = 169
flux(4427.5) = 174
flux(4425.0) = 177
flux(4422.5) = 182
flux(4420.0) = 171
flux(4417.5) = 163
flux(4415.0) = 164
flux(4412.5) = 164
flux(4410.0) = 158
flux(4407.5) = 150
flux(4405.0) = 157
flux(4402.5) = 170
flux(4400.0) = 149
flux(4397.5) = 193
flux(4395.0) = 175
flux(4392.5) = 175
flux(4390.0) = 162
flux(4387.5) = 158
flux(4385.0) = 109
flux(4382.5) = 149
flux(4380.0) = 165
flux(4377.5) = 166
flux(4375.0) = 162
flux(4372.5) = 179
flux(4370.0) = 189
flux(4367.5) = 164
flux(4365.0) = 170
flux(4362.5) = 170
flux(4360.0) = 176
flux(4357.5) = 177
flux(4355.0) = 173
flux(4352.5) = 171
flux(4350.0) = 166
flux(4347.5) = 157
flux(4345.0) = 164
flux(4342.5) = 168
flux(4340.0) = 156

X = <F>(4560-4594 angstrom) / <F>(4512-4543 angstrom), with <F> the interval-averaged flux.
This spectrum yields 1.1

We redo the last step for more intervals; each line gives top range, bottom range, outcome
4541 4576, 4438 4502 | 1.12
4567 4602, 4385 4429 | 1.24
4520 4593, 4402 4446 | 1.16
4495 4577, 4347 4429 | 1.19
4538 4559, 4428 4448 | 1.10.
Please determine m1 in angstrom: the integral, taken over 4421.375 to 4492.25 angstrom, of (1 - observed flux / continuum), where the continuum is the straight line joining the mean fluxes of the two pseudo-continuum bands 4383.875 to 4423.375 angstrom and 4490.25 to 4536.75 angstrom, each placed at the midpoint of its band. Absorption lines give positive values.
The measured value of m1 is -2.68 angstrom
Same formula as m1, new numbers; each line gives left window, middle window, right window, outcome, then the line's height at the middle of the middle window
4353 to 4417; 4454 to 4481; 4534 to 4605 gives 0.1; 182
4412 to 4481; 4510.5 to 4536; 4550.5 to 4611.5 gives 0.3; 196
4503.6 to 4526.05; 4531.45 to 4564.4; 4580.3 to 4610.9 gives 1.0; 203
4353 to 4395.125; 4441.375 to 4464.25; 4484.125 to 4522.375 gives 0.5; 185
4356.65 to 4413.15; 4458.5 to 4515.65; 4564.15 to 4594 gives -1.2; 187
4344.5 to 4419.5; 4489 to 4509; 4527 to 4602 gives -0.5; 188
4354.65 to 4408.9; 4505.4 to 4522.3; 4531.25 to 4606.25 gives -0.8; 192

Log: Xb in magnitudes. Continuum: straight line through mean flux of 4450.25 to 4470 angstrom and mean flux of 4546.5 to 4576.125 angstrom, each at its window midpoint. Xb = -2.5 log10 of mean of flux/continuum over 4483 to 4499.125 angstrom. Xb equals -0.05 mag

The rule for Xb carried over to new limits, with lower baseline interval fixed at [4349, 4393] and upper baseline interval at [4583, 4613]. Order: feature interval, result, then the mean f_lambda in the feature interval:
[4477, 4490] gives -0.06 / 197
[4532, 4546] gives 0.06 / 186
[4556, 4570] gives -0.07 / 214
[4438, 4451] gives -0.03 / 184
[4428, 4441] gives -0.02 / 180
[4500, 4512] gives -0.05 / 199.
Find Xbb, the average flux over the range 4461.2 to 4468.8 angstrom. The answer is 159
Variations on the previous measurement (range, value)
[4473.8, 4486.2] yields 194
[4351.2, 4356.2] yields 172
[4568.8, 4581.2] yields 211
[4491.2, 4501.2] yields 186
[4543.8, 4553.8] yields 197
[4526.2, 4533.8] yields 181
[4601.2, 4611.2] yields 217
